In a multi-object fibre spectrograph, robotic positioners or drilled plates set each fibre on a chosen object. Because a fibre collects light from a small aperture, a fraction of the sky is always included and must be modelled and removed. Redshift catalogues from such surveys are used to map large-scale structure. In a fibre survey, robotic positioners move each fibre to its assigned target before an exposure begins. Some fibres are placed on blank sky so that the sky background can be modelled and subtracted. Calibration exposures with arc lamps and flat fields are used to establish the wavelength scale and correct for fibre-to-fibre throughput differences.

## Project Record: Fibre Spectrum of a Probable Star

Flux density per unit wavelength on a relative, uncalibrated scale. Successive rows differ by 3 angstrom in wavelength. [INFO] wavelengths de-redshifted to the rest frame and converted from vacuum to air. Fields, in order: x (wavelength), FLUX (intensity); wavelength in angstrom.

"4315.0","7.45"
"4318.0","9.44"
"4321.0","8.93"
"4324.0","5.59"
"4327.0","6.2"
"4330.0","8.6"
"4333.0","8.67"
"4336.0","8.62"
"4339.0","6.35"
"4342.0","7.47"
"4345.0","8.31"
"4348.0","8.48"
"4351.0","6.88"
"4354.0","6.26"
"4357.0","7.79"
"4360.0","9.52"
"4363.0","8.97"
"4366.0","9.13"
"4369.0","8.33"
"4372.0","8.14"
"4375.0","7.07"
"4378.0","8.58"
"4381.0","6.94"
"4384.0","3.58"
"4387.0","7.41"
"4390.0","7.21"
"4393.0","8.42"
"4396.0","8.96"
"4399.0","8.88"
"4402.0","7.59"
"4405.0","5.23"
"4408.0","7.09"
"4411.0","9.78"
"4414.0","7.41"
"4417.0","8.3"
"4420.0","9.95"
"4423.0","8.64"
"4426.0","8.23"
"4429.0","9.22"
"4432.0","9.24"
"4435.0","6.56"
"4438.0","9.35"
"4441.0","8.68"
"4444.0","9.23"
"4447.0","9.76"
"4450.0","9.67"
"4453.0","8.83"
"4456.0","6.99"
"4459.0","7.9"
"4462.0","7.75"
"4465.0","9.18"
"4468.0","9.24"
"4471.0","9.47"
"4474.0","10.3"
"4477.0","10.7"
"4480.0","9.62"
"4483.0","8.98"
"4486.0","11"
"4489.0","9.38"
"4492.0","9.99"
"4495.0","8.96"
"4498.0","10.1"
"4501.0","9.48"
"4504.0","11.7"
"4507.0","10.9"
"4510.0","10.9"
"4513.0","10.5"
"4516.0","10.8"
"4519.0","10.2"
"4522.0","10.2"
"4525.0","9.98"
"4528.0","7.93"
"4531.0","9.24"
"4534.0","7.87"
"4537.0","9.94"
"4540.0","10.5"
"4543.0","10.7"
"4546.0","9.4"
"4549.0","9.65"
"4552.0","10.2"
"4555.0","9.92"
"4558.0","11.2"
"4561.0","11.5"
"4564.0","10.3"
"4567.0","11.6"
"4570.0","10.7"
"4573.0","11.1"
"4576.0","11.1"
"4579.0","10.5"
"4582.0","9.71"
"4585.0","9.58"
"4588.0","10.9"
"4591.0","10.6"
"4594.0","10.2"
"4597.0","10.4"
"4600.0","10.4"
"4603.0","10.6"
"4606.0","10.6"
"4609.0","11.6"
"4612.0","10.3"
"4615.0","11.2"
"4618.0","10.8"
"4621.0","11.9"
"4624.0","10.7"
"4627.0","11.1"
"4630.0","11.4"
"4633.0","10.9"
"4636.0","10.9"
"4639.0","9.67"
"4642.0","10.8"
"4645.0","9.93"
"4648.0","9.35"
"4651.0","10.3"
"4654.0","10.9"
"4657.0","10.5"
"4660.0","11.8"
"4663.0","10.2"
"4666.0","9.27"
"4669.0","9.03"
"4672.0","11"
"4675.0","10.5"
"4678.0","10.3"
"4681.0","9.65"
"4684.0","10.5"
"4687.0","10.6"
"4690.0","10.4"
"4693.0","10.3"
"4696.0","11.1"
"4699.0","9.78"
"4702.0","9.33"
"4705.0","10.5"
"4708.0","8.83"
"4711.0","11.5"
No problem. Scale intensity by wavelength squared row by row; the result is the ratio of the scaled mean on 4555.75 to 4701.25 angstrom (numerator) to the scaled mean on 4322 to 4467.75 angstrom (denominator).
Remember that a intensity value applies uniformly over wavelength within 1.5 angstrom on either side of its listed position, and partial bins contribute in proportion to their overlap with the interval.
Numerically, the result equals 1.46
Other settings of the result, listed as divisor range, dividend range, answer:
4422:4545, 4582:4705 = 1.19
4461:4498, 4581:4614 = 1.15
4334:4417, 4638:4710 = 1.51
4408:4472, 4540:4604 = 1.28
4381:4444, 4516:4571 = 1.34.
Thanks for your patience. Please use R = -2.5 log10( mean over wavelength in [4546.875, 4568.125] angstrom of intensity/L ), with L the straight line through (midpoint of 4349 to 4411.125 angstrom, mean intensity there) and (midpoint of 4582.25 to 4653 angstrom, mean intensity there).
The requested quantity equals -0.08 mag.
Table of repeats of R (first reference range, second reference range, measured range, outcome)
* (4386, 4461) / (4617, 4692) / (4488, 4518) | -0.13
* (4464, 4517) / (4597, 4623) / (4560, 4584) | -0.01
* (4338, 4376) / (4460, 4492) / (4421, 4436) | 0.05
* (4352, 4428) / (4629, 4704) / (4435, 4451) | -0.09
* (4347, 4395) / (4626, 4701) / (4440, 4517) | -0.11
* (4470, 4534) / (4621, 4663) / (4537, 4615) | -0.02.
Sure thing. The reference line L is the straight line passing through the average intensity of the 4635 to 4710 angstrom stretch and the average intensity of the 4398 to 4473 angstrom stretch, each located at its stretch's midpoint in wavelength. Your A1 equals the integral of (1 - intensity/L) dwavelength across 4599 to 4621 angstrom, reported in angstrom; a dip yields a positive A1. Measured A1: -2.5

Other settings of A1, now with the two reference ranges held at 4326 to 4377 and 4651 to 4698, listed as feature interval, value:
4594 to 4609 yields -1.1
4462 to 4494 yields -2.8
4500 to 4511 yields -2.0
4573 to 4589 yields -1.2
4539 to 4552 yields -0.9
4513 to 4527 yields -1.5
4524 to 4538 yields 0.6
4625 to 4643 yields -1.3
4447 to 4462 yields 0.5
